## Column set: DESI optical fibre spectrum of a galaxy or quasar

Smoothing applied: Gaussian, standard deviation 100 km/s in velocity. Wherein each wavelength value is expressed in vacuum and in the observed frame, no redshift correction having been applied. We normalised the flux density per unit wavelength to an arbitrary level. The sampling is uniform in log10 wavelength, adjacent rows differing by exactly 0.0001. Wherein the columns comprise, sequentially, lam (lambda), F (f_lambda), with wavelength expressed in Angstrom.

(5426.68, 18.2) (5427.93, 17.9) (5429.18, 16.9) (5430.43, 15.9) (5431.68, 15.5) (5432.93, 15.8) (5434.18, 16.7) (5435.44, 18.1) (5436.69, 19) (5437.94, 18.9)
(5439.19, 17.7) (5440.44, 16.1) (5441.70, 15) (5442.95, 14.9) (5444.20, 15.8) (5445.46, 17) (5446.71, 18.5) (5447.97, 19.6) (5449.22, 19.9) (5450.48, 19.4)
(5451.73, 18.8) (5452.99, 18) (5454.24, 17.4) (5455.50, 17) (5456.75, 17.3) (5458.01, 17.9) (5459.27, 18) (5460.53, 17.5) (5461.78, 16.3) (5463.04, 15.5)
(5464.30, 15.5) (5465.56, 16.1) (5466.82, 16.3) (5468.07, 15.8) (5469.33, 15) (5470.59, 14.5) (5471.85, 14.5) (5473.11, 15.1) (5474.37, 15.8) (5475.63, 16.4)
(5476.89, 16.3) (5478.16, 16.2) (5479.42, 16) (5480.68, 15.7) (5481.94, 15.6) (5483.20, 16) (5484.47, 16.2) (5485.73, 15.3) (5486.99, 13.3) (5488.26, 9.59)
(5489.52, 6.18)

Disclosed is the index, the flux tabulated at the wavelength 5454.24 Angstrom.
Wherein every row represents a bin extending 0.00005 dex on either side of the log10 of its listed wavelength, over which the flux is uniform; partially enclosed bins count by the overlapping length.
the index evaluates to 17.4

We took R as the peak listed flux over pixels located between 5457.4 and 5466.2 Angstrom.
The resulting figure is 18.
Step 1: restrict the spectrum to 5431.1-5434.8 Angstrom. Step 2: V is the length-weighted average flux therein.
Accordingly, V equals 16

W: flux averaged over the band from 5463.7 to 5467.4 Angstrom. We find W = 16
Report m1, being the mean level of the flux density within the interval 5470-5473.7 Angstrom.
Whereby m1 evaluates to 14.7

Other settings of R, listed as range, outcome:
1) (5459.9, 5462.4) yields 17.5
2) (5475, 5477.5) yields 16.4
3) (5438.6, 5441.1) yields 17.7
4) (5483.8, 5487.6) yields 16.2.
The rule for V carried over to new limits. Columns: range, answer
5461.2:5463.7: 15.9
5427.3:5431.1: 16.9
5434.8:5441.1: 17.9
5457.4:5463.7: 17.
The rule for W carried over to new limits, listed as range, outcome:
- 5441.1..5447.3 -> 16.2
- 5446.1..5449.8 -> 19.3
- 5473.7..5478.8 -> 16.1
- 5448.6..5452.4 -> 19.3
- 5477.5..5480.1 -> 16.1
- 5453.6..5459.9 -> 17.5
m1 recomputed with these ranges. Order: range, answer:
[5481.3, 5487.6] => 15.3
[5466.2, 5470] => 15.7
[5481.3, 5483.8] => 15.8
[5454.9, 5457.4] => 17.2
